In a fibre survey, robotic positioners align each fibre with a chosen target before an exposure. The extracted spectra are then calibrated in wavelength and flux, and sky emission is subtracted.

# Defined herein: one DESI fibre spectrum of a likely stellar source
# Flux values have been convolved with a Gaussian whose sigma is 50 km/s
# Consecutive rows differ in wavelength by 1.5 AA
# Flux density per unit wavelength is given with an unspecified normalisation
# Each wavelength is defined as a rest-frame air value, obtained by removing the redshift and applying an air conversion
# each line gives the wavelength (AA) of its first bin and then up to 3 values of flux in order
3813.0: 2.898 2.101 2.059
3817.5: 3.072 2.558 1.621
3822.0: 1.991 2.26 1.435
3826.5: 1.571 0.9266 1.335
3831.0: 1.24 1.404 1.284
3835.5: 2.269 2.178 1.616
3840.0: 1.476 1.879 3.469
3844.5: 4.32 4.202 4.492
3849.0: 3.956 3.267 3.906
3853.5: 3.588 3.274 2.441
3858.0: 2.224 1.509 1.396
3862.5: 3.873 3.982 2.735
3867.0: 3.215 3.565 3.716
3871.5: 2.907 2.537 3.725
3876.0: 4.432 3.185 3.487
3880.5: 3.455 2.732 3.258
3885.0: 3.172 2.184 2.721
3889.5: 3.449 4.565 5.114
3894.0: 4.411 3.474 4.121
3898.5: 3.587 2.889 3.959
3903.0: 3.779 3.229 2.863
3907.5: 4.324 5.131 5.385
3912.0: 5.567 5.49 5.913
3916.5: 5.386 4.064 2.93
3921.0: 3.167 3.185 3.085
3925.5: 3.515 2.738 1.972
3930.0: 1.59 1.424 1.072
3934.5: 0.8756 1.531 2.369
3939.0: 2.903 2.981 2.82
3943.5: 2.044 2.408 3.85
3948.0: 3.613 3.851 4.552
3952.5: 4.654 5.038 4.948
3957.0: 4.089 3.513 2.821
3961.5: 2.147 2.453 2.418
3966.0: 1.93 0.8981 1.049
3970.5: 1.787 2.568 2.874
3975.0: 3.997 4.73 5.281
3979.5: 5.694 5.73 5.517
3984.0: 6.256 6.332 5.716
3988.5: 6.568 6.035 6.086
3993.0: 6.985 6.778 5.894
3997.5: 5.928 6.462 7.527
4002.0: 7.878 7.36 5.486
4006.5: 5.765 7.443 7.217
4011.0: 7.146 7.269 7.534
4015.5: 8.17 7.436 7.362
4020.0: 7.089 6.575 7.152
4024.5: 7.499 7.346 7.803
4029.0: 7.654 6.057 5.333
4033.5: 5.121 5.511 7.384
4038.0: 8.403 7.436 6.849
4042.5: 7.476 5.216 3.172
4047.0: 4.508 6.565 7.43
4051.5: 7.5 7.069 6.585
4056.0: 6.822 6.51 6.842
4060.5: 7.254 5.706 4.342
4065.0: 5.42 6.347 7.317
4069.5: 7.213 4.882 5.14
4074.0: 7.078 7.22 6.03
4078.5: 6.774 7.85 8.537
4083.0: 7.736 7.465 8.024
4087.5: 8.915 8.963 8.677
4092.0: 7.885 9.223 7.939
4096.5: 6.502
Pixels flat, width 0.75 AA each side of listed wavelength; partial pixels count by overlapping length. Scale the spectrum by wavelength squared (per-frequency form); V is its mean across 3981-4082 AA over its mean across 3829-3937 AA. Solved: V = 2.2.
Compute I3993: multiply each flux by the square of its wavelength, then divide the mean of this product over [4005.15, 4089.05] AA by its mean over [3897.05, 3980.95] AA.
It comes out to 2.14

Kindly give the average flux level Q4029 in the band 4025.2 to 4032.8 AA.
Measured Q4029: 6.83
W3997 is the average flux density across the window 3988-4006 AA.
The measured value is 6.57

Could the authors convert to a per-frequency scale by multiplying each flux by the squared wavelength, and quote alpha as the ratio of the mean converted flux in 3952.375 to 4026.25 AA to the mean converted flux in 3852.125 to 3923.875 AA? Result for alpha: 1.59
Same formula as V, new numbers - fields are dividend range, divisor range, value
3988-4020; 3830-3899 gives 2.38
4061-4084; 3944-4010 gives 1.44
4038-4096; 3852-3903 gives 2.29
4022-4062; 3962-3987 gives 1.82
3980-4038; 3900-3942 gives 2.11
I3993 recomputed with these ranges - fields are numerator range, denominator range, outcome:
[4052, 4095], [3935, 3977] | 2.50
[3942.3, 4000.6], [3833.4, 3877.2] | 1.53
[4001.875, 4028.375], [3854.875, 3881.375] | 2.51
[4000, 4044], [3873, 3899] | 2.11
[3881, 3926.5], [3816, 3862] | 1.67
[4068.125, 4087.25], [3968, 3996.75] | 1.48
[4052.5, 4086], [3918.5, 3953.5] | 2.57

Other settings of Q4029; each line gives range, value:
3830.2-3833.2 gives 1.32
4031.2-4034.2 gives 5.24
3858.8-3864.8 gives 2.7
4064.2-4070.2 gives 6.55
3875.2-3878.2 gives 3.82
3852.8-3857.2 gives 3.1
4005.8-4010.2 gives 6.82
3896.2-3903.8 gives 3.66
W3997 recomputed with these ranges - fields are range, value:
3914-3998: 3.76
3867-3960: 3.48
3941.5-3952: 3.35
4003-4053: 6.77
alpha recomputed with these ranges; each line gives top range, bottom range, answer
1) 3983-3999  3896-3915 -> 1.54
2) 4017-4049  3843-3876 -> 2.17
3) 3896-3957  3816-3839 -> 2.04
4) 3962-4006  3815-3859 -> 2.18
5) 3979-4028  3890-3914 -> 1.69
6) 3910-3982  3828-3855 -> 1.31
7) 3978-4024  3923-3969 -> 2.47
